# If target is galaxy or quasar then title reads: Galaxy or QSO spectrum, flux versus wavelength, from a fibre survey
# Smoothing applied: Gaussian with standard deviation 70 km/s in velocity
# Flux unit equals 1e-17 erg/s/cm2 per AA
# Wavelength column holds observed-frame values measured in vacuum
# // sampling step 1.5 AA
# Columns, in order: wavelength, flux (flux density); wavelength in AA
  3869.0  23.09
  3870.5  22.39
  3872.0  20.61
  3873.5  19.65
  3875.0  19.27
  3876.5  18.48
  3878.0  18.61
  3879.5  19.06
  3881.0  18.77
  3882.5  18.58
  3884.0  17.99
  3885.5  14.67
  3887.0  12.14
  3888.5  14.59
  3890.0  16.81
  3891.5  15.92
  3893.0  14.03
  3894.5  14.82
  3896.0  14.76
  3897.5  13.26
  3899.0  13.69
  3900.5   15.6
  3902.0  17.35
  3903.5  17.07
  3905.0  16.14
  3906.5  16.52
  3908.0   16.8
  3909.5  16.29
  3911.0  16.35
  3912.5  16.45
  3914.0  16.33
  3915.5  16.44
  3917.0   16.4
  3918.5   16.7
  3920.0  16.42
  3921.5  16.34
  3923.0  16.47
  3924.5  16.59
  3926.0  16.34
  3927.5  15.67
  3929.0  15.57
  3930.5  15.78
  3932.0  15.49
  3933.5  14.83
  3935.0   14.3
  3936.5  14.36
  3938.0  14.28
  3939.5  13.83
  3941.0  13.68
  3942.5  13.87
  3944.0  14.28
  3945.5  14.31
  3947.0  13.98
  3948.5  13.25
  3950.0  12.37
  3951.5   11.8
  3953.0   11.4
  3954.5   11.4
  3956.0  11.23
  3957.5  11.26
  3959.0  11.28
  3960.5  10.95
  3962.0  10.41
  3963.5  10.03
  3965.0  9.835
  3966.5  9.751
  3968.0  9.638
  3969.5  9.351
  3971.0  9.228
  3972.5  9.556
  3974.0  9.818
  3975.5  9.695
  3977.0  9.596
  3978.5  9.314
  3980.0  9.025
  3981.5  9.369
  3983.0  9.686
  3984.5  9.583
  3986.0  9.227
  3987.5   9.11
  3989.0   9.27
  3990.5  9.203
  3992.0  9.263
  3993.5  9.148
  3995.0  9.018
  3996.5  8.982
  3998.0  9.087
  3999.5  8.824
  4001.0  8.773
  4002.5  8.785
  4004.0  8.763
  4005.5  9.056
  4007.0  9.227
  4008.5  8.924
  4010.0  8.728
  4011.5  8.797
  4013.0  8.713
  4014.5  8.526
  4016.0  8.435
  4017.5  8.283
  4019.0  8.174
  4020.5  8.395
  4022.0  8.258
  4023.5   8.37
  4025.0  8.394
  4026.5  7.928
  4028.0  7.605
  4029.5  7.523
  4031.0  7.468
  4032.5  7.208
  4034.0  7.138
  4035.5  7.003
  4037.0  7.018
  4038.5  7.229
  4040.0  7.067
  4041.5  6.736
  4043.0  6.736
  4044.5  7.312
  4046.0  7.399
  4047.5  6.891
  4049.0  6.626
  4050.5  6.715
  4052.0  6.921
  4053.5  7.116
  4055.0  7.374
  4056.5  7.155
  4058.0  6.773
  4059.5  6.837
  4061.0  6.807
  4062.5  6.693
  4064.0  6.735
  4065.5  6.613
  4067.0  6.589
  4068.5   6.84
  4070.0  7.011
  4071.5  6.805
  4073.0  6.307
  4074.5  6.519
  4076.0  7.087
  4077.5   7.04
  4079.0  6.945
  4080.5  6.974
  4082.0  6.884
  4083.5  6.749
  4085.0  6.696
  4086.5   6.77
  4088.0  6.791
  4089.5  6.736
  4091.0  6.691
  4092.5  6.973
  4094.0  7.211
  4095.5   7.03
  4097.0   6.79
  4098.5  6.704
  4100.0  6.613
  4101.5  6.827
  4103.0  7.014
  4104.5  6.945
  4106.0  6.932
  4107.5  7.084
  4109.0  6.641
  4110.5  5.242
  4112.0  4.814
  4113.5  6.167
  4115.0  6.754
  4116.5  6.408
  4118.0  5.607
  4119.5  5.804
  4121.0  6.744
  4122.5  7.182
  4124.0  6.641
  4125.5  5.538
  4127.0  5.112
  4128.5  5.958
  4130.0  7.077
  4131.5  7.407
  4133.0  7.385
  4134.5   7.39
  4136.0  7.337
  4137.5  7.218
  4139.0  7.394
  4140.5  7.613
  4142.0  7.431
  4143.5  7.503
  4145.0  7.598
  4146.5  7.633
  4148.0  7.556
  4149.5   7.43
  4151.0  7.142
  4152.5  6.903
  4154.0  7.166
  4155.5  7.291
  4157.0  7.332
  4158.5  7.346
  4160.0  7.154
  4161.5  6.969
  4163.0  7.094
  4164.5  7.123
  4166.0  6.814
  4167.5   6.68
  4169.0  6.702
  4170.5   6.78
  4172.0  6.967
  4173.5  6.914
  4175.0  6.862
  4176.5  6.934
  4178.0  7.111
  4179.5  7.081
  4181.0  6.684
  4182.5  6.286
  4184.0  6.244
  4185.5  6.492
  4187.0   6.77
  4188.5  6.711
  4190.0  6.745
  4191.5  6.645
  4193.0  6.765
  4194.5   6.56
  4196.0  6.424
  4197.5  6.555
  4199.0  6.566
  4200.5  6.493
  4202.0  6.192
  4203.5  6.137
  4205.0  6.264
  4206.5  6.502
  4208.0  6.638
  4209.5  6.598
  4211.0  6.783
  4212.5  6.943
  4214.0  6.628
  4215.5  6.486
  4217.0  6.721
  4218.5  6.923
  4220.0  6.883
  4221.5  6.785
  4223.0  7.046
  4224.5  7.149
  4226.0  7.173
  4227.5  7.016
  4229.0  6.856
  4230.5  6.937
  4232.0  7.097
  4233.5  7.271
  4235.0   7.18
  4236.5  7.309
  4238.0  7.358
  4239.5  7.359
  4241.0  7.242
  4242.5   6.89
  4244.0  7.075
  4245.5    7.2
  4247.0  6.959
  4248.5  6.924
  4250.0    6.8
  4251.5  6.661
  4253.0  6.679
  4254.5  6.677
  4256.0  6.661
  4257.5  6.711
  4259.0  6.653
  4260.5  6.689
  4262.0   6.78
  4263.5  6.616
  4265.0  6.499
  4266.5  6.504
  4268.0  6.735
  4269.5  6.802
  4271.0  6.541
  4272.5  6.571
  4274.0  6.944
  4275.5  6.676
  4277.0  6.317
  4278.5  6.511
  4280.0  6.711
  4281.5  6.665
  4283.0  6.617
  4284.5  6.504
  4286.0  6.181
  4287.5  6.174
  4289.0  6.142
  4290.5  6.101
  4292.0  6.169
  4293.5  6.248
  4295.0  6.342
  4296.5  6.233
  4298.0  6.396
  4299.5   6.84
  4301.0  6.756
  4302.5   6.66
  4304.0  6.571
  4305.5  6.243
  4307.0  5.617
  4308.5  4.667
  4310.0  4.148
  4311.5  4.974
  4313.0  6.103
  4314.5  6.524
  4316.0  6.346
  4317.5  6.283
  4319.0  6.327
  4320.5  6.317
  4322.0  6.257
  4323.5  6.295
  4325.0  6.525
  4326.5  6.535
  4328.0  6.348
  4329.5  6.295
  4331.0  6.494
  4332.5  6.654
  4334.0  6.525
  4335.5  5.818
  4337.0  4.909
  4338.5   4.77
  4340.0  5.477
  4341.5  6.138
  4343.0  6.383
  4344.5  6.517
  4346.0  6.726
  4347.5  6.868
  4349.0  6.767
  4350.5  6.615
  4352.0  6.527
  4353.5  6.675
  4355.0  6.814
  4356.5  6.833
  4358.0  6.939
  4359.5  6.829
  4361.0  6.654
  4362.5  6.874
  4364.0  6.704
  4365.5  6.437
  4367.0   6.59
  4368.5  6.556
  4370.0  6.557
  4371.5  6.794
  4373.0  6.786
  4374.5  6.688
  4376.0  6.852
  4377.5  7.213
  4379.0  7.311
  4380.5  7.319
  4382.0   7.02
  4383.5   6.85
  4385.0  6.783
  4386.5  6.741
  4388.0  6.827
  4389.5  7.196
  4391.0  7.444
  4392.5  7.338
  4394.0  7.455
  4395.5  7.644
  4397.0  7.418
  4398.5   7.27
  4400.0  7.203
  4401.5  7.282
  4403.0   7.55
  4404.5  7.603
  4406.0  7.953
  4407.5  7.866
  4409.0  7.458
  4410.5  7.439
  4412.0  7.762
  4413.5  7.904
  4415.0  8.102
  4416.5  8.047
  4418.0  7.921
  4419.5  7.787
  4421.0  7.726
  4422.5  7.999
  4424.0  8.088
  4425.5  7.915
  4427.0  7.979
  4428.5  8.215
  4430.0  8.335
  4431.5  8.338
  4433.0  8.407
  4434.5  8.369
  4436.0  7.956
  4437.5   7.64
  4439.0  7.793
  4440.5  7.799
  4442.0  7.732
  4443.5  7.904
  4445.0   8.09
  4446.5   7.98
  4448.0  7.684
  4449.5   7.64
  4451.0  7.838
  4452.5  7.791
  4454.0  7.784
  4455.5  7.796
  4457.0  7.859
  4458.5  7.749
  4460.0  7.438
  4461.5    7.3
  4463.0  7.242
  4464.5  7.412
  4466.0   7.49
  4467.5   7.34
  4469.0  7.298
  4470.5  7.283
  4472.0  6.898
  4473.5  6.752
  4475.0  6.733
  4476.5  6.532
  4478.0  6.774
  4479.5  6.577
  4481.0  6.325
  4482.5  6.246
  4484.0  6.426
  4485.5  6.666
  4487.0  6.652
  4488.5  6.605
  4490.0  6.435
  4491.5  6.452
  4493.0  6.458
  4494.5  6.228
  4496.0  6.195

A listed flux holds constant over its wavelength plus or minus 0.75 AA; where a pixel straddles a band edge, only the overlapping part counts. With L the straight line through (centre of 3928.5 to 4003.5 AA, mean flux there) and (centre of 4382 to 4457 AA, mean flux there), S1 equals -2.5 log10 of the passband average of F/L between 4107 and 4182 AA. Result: 0.38 mag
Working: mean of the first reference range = 11.1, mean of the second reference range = 7.7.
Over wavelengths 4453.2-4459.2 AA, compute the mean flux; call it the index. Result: 7.8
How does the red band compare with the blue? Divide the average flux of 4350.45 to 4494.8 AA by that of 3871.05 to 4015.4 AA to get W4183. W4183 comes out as 0.56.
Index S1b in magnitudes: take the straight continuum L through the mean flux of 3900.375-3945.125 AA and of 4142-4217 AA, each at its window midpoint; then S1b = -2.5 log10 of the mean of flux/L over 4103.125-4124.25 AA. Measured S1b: 0.39 mag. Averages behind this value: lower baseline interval 15.7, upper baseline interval 6.85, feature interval 6.37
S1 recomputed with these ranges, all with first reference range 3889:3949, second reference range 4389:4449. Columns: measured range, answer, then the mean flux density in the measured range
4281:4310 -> 0.48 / 6.21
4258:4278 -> 0.46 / 6.64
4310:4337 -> 0.44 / 6.17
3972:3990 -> 0.47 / 9.43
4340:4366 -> 0.31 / 6.63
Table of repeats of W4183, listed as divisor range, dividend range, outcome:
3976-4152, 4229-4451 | 0.92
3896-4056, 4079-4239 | 0.62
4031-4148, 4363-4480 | 1.09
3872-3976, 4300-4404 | 0.45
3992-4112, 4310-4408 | 0.90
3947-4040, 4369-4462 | 0.82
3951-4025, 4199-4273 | 0.72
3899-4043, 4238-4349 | 0.57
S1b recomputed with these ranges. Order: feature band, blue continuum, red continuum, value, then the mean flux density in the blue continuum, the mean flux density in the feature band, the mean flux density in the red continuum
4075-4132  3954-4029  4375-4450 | 0.317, 9.25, 6.59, 7.64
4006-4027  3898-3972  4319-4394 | 0.423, 14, 8.52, 6.61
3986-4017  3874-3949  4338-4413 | 0.495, 15.8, 8.93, 6.94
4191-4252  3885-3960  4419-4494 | 0.482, 14.8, 6.83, 7.43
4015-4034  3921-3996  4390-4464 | 0.375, 11.8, 7.98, 7.77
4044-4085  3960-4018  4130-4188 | 0.204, 9.25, 6.87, 7.1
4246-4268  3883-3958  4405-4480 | 0.462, 14.9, 6.71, 7.68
